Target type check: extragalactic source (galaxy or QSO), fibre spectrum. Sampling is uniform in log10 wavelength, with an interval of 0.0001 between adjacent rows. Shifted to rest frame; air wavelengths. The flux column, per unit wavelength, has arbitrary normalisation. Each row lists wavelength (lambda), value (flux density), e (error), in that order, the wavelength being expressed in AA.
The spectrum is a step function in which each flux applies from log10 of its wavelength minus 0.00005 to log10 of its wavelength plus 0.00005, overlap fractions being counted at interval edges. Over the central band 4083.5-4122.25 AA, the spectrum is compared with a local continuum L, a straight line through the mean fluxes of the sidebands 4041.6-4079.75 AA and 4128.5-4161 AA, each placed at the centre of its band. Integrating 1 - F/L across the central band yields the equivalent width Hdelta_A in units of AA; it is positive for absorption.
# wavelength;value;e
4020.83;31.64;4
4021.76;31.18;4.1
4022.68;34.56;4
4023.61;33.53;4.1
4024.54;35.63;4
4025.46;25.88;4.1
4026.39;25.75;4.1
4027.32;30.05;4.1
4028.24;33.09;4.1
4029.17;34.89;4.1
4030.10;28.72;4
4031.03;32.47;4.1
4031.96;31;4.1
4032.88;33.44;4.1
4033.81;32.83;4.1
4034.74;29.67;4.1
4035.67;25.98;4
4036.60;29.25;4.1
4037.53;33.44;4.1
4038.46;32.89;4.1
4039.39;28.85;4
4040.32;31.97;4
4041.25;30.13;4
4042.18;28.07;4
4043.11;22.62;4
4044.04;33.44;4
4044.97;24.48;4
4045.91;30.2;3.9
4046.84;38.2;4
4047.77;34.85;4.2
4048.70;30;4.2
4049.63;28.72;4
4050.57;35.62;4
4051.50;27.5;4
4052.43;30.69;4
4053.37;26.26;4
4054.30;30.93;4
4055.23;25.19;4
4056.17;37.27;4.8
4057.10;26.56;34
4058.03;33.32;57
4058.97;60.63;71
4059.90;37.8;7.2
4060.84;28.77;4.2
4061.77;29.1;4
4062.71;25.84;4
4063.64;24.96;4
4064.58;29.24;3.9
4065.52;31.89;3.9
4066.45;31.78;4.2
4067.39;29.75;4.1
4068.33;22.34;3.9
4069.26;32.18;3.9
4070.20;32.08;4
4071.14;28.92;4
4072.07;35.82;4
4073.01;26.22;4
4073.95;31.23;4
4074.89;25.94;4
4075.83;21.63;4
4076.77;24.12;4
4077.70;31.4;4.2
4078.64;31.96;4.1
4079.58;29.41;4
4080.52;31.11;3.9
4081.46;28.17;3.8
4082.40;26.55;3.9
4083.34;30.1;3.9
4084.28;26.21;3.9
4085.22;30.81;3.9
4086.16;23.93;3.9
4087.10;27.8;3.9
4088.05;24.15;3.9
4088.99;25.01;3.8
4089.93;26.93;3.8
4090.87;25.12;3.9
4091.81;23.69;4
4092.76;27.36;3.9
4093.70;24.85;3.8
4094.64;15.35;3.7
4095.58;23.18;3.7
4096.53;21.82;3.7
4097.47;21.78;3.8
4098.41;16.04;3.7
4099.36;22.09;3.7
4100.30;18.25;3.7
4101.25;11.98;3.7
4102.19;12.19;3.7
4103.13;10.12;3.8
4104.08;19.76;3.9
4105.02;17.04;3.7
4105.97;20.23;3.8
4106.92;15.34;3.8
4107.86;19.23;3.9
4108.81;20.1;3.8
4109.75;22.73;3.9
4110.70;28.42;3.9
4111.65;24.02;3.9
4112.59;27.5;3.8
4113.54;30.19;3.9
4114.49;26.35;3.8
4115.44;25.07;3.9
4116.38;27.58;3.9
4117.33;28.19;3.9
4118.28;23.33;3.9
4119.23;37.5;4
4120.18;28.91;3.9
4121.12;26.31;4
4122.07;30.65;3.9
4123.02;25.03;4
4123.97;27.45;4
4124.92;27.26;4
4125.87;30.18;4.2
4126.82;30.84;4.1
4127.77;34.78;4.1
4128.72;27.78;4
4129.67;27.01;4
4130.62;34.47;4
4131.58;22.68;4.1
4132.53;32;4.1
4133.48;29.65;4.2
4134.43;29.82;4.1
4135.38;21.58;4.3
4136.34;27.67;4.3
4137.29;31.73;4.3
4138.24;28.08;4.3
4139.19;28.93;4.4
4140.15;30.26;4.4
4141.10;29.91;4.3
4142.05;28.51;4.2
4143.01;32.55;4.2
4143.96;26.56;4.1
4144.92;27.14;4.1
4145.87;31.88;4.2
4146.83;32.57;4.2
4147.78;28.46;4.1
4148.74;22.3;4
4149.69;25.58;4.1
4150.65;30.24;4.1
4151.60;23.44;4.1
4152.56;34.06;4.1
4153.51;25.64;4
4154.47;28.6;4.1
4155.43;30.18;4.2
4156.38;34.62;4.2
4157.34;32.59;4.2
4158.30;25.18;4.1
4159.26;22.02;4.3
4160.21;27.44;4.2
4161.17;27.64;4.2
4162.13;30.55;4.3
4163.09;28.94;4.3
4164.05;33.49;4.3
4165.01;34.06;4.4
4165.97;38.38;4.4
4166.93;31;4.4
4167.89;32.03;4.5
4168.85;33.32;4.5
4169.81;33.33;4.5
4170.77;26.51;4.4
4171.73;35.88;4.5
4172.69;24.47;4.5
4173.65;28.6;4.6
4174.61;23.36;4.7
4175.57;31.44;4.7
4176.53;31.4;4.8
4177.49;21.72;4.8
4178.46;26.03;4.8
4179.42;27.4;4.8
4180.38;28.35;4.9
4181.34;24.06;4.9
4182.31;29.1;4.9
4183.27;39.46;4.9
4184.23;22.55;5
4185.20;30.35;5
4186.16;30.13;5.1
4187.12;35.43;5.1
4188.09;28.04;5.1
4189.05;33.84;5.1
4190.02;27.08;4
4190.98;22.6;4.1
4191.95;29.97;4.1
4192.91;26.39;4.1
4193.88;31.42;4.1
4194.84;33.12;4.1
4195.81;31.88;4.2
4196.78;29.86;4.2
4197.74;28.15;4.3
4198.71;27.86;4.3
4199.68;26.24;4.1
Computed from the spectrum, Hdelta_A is 8.1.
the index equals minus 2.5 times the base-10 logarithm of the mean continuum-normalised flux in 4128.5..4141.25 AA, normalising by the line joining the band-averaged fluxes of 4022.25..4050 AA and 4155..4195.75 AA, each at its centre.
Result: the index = 0.05 mag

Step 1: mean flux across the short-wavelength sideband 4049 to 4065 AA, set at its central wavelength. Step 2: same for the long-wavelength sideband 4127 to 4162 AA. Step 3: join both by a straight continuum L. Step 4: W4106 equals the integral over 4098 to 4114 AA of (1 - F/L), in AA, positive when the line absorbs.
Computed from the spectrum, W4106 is 5.5 AA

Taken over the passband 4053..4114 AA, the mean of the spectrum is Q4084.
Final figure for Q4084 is 26.2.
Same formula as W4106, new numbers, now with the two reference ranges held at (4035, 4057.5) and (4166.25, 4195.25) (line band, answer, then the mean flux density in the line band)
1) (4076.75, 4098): 2.7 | 26.1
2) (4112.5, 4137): 1.0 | 28.5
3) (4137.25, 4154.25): 0.5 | 28.7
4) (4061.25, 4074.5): 0.3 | 29.4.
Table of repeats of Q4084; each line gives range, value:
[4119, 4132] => 29.2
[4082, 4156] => 25.9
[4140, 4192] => 29.3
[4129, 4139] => 28.5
